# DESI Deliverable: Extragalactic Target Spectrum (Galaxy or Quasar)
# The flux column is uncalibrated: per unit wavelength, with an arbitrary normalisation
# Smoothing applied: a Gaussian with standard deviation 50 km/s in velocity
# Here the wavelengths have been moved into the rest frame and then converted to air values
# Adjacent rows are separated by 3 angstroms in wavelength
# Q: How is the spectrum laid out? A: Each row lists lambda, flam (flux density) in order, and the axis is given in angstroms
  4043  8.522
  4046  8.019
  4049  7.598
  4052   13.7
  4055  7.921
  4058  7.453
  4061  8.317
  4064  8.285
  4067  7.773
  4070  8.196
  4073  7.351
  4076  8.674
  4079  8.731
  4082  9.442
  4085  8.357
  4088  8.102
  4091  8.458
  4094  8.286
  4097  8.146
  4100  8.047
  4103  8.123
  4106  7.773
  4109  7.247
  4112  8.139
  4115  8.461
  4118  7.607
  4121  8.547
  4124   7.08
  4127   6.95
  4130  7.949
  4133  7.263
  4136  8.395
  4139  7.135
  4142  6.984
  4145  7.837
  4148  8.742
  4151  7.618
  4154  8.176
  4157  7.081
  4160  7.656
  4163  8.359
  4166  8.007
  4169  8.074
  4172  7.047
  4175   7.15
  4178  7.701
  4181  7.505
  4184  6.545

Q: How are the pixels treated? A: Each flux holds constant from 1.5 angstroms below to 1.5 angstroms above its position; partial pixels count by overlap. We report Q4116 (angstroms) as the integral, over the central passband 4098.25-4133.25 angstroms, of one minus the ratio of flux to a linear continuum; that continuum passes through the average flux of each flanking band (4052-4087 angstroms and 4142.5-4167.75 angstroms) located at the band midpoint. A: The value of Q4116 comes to 1.6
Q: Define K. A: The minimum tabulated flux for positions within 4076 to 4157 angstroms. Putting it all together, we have 6.95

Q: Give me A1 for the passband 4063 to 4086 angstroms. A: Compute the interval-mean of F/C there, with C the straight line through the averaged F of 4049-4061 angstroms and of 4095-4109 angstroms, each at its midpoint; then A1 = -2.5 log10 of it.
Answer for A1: 0.04 mag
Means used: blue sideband 9.26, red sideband 7.95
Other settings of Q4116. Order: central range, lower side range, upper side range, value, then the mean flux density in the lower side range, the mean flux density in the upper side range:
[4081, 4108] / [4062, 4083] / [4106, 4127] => -0.7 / 8.32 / 7.78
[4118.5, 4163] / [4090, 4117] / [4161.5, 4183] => 0.9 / 8.06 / 7.67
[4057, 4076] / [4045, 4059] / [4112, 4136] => 1.7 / 9.02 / 7.77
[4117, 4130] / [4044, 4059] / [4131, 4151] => 0.6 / 8.97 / 7.72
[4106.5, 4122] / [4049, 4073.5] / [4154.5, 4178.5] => 0.3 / 8.61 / 7.65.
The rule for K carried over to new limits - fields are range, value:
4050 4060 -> 7.453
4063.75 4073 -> 7.351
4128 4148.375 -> 6.984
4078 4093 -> 8.102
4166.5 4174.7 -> 7.047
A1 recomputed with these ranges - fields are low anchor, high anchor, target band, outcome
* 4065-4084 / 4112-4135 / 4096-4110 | 0.02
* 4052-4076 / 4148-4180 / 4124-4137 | 0.05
